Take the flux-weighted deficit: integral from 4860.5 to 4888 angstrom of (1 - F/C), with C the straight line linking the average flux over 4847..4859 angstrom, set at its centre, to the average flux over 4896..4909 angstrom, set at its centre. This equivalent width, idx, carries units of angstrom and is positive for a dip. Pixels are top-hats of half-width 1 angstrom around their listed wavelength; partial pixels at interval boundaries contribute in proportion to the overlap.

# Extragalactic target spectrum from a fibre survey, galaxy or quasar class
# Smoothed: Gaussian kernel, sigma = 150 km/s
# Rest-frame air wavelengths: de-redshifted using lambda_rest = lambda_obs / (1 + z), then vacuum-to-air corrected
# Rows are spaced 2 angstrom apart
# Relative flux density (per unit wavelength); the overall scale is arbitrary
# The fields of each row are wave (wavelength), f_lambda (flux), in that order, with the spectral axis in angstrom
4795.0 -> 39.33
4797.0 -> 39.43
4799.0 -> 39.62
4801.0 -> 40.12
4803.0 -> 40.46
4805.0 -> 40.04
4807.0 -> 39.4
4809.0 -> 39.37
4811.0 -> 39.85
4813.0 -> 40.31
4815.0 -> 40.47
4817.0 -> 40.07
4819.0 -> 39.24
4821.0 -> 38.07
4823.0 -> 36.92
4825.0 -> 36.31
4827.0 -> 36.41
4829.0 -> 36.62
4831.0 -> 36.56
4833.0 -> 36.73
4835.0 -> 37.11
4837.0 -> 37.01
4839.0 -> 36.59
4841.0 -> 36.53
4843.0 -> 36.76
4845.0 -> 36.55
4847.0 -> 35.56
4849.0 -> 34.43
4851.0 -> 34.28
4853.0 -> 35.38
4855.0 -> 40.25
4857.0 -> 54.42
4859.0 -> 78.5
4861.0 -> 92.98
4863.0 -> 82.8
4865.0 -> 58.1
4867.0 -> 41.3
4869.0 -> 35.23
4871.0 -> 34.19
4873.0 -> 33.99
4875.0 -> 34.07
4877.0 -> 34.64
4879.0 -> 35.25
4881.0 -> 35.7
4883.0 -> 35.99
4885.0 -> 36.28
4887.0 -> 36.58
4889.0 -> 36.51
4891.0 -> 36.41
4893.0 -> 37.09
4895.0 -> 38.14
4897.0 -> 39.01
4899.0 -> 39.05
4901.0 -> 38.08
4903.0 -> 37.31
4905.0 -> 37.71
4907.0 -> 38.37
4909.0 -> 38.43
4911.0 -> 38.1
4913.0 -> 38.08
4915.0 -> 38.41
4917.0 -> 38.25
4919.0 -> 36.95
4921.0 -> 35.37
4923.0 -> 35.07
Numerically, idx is -2.0 angstrom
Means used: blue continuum 42.6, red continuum 38.3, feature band 43.9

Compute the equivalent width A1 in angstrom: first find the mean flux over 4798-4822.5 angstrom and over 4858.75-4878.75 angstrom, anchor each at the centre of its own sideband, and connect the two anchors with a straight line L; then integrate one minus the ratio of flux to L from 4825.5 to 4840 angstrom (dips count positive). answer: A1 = 2.4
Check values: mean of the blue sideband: 39.7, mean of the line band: 36.7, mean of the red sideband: 51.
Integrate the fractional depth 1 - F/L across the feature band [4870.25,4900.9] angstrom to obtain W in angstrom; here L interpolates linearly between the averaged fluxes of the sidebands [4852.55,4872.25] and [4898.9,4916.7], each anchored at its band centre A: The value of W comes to 6.6 angstrom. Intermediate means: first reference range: 55.6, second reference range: 38.1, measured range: 36.3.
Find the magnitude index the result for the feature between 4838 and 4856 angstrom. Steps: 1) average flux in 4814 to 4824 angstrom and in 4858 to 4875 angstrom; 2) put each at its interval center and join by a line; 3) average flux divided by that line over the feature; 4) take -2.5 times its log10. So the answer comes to 0.32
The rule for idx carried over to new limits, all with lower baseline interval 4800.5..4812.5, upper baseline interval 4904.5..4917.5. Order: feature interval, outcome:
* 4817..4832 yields 0.8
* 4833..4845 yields 0.8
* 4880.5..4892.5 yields 0.7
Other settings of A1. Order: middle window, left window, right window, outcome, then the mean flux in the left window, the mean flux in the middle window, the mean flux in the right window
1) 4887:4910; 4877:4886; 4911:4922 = -0.8 angstrom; 35.7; 37.8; 37.5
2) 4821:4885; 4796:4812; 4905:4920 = -5.0 angstrom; 39.8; 42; 38.1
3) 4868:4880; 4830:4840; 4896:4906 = 1.0 angstrom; 36.8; 34.6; 38.2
